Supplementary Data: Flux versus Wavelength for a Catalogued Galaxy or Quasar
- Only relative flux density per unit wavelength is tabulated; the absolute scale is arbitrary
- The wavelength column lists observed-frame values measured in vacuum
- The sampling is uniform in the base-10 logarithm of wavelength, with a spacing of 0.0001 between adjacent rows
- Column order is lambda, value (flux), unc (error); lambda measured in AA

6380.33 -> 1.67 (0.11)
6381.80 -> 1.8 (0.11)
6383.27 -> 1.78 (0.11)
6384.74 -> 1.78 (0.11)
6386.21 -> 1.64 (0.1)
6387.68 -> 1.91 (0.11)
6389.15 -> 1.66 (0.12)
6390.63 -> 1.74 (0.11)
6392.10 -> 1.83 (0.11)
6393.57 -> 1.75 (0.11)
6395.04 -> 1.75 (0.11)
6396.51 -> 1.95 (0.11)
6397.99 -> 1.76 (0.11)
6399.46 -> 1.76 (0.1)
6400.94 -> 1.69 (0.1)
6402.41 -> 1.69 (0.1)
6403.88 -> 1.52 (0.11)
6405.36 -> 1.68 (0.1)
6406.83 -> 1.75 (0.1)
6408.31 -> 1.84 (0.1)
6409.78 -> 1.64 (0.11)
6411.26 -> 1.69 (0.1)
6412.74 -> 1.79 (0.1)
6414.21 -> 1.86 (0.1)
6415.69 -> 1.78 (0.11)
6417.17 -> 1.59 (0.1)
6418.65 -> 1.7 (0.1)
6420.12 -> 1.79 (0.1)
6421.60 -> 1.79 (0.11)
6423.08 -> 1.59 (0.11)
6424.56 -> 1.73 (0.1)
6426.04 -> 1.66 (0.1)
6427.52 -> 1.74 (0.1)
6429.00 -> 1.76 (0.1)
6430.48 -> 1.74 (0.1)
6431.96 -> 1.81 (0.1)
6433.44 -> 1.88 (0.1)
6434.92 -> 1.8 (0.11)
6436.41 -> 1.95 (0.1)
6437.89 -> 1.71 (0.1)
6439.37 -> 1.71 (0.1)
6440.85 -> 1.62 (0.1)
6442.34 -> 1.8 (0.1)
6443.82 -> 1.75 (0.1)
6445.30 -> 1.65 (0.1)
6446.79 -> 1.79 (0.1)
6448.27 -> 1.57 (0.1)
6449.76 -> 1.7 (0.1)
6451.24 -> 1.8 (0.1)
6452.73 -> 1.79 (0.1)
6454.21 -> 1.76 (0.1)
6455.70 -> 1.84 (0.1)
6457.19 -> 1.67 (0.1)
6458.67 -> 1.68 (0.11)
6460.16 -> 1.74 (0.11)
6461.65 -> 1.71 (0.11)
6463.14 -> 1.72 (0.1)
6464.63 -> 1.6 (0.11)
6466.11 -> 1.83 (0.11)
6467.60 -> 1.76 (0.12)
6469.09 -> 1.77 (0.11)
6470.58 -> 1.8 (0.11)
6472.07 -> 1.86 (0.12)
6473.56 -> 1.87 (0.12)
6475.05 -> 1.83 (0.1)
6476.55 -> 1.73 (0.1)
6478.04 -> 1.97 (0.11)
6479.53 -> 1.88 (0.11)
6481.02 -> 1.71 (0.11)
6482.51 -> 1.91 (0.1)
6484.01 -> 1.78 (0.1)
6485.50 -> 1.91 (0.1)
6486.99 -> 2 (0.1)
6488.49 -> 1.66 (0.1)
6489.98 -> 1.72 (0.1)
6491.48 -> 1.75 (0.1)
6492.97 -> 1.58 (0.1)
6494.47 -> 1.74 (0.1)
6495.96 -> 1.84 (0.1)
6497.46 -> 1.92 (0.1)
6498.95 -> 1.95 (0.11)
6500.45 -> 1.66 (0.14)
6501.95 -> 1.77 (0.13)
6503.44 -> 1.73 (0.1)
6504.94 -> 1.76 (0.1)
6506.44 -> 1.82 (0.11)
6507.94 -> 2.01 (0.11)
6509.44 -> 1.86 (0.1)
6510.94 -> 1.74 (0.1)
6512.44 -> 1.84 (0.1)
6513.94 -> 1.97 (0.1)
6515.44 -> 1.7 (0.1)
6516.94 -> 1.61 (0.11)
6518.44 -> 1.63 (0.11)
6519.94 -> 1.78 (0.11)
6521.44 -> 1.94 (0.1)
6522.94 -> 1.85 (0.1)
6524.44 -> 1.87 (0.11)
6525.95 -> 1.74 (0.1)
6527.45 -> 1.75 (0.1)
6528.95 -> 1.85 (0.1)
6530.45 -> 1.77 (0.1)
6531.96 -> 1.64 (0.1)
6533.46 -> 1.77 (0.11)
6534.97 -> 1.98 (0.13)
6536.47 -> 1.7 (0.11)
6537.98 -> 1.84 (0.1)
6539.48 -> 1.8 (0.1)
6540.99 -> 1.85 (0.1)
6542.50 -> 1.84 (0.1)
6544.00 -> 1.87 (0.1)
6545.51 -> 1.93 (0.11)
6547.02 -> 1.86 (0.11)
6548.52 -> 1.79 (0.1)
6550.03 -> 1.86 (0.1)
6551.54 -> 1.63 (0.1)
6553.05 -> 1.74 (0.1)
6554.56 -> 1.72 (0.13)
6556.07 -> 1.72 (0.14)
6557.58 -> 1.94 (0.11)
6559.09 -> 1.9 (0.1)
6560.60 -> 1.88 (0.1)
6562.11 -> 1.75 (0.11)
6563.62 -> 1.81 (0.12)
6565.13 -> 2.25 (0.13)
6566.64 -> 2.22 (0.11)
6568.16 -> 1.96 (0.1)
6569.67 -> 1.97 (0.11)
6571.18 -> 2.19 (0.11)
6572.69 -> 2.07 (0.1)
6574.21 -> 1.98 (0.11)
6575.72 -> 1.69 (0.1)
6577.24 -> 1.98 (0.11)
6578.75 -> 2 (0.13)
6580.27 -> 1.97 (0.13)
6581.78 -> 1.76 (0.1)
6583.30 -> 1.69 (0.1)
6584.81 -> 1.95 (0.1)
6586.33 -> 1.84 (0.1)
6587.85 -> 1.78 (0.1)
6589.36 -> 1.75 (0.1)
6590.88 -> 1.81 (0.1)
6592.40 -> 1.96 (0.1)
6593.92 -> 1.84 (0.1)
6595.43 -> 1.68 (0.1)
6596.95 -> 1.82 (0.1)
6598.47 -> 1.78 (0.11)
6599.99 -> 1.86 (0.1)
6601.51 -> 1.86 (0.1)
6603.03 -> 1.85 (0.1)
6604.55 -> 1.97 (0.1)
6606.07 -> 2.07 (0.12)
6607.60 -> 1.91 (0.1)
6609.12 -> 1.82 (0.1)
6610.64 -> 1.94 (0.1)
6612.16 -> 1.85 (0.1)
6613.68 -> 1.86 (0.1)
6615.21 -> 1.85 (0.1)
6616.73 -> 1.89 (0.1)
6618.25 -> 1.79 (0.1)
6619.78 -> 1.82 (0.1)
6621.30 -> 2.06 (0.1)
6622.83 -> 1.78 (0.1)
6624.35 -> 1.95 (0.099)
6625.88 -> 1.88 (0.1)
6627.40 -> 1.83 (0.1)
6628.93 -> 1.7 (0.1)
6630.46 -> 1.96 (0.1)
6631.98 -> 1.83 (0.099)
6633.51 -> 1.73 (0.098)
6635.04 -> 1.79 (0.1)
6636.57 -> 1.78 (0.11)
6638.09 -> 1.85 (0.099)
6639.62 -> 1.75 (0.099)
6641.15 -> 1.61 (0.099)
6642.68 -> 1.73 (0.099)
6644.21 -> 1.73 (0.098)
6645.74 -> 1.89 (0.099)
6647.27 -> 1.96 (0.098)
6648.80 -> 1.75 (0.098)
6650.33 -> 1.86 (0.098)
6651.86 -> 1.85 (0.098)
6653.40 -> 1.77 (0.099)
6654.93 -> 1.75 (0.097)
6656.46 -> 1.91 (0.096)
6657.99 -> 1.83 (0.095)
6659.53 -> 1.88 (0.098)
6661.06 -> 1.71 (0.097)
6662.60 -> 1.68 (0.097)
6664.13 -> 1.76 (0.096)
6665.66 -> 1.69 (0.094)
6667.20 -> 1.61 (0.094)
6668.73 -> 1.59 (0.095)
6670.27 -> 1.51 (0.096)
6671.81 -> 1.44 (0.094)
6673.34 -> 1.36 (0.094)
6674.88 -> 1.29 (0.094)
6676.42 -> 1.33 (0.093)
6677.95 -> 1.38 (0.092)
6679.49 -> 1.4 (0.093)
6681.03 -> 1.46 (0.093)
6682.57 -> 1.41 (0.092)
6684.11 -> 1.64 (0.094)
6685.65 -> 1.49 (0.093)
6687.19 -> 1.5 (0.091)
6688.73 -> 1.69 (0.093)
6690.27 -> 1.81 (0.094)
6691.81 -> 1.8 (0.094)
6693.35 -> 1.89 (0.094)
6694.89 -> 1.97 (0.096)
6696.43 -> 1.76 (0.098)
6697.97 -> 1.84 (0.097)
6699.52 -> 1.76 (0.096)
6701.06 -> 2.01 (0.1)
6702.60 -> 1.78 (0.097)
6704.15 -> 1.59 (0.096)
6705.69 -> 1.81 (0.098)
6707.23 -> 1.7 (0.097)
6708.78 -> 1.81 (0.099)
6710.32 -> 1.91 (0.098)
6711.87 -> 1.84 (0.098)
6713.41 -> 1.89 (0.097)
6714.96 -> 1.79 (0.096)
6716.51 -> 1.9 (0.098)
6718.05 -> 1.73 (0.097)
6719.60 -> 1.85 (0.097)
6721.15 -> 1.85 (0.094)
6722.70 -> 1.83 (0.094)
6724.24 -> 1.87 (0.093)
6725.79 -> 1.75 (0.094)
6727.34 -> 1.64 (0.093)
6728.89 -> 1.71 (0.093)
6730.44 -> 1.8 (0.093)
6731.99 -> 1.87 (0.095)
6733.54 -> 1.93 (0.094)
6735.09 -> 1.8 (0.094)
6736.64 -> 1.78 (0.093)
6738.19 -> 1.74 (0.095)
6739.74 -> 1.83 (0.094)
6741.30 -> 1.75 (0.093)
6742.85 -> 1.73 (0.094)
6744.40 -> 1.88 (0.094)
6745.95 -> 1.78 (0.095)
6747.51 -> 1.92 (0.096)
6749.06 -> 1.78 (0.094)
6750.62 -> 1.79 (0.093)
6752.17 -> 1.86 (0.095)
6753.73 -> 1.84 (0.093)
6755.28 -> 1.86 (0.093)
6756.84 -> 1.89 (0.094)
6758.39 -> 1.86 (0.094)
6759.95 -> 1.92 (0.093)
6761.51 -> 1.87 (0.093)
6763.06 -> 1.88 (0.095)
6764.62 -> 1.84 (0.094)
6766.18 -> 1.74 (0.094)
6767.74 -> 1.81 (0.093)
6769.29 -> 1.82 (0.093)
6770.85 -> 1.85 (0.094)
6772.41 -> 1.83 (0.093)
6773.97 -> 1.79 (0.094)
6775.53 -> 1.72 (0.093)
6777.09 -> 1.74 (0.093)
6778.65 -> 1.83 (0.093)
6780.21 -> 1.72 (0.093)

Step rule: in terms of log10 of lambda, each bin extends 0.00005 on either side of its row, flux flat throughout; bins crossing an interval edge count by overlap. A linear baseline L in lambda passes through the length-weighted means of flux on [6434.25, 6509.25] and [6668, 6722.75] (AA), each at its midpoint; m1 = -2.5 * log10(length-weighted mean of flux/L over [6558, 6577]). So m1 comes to -0.14 mag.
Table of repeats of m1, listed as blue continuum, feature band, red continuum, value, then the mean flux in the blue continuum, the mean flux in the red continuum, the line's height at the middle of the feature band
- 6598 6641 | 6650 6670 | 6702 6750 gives 0.05 mag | 1.85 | 1.8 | 1.83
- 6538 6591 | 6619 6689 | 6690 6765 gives 0.09 mag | 1.88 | 1.82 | 1.85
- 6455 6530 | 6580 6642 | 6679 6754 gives -0.04 mag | 1.79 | 1.77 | 1.78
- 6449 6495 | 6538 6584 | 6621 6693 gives -0.09 mag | 1.78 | 1.7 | 1.74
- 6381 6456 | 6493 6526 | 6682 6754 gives -0.03 mag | 1.75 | 1.79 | 1.76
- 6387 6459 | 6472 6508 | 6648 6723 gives -0.05 mag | 1.74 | 1.71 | 1.73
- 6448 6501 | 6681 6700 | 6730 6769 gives 0.07 mag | 1.78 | 1.83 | 1.82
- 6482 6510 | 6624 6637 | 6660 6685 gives -0.15 mag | 1.81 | 1.52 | 1.59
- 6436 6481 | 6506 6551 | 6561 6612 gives 0.01 mag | 1.76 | 1.9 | 1.84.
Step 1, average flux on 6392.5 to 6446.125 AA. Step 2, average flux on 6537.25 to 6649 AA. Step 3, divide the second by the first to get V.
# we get 1.1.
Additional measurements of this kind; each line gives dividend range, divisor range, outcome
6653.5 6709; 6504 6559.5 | 0.92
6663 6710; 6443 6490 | 0.92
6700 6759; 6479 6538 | 1.01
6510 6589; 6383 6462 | 1.06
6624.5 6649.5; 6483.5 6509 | 1.00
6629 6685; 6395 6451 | 0.97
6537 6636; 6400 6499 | 1.06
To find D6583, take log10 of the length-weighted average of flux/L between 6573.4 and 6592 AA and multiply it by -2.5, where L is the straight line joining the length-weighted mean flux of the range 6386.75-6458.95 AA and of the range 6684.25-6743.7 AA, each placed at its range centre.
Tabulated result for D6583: -0.05 mag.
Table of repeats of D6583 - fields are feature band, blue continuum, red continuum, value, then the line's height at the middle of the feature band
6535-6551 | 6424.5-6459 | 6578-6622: -0.01 mag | 1.82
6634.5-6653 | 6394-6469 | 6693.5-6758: 0.00 mag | 1.79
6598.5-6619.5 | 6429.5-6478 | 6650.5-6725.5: -0.09 mag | 1.73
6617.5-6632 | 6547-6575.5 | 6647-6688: -0.08 mag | 1.73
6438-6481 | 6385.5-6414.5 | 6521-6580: 0.02 mag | 1.79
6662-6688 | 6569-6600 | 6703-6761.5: 0.22 mag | 1.84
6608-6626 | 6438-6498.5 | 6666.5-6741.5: -0.09 mag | 1.73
